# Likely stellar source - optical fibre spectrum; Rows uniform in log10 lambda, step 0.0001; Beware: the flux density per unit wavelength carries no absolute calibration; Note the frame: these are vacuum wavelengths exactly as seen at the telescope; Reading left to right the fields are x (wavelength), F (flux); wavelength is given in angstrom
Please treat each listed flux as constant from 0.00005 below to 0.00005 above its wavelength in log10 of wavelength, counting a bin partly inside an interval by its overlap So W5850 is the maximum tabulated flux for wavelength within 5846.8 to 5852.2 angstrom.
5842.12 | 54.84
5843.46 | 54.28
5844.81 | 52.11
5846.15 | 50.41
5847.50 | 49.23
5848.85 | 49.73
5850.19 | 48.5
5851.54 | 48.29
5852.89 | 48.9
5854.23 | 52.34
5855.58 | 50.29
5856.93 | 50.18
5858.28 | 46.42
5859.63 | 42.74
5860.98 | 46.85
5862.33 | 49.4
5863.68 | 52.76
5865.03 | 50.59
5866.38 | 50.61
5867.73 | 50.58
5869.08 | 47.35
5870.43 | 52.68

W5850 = 49.73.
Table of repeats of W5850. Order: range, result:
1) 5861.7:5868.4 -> 52.76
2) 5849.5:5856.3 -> 52.34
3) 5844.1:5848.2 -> 52.11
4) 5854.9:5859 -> 50.29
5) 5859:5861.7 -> 46.85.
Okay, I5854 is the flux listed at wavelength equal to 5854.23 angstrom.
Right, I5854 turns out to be 52.34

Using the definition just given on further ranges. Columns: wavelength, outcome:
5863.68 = 52.76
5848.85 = 49.73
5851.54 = 48.29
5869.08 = 47.35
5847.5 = 49.23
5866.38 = 50.61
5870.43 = 52.68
